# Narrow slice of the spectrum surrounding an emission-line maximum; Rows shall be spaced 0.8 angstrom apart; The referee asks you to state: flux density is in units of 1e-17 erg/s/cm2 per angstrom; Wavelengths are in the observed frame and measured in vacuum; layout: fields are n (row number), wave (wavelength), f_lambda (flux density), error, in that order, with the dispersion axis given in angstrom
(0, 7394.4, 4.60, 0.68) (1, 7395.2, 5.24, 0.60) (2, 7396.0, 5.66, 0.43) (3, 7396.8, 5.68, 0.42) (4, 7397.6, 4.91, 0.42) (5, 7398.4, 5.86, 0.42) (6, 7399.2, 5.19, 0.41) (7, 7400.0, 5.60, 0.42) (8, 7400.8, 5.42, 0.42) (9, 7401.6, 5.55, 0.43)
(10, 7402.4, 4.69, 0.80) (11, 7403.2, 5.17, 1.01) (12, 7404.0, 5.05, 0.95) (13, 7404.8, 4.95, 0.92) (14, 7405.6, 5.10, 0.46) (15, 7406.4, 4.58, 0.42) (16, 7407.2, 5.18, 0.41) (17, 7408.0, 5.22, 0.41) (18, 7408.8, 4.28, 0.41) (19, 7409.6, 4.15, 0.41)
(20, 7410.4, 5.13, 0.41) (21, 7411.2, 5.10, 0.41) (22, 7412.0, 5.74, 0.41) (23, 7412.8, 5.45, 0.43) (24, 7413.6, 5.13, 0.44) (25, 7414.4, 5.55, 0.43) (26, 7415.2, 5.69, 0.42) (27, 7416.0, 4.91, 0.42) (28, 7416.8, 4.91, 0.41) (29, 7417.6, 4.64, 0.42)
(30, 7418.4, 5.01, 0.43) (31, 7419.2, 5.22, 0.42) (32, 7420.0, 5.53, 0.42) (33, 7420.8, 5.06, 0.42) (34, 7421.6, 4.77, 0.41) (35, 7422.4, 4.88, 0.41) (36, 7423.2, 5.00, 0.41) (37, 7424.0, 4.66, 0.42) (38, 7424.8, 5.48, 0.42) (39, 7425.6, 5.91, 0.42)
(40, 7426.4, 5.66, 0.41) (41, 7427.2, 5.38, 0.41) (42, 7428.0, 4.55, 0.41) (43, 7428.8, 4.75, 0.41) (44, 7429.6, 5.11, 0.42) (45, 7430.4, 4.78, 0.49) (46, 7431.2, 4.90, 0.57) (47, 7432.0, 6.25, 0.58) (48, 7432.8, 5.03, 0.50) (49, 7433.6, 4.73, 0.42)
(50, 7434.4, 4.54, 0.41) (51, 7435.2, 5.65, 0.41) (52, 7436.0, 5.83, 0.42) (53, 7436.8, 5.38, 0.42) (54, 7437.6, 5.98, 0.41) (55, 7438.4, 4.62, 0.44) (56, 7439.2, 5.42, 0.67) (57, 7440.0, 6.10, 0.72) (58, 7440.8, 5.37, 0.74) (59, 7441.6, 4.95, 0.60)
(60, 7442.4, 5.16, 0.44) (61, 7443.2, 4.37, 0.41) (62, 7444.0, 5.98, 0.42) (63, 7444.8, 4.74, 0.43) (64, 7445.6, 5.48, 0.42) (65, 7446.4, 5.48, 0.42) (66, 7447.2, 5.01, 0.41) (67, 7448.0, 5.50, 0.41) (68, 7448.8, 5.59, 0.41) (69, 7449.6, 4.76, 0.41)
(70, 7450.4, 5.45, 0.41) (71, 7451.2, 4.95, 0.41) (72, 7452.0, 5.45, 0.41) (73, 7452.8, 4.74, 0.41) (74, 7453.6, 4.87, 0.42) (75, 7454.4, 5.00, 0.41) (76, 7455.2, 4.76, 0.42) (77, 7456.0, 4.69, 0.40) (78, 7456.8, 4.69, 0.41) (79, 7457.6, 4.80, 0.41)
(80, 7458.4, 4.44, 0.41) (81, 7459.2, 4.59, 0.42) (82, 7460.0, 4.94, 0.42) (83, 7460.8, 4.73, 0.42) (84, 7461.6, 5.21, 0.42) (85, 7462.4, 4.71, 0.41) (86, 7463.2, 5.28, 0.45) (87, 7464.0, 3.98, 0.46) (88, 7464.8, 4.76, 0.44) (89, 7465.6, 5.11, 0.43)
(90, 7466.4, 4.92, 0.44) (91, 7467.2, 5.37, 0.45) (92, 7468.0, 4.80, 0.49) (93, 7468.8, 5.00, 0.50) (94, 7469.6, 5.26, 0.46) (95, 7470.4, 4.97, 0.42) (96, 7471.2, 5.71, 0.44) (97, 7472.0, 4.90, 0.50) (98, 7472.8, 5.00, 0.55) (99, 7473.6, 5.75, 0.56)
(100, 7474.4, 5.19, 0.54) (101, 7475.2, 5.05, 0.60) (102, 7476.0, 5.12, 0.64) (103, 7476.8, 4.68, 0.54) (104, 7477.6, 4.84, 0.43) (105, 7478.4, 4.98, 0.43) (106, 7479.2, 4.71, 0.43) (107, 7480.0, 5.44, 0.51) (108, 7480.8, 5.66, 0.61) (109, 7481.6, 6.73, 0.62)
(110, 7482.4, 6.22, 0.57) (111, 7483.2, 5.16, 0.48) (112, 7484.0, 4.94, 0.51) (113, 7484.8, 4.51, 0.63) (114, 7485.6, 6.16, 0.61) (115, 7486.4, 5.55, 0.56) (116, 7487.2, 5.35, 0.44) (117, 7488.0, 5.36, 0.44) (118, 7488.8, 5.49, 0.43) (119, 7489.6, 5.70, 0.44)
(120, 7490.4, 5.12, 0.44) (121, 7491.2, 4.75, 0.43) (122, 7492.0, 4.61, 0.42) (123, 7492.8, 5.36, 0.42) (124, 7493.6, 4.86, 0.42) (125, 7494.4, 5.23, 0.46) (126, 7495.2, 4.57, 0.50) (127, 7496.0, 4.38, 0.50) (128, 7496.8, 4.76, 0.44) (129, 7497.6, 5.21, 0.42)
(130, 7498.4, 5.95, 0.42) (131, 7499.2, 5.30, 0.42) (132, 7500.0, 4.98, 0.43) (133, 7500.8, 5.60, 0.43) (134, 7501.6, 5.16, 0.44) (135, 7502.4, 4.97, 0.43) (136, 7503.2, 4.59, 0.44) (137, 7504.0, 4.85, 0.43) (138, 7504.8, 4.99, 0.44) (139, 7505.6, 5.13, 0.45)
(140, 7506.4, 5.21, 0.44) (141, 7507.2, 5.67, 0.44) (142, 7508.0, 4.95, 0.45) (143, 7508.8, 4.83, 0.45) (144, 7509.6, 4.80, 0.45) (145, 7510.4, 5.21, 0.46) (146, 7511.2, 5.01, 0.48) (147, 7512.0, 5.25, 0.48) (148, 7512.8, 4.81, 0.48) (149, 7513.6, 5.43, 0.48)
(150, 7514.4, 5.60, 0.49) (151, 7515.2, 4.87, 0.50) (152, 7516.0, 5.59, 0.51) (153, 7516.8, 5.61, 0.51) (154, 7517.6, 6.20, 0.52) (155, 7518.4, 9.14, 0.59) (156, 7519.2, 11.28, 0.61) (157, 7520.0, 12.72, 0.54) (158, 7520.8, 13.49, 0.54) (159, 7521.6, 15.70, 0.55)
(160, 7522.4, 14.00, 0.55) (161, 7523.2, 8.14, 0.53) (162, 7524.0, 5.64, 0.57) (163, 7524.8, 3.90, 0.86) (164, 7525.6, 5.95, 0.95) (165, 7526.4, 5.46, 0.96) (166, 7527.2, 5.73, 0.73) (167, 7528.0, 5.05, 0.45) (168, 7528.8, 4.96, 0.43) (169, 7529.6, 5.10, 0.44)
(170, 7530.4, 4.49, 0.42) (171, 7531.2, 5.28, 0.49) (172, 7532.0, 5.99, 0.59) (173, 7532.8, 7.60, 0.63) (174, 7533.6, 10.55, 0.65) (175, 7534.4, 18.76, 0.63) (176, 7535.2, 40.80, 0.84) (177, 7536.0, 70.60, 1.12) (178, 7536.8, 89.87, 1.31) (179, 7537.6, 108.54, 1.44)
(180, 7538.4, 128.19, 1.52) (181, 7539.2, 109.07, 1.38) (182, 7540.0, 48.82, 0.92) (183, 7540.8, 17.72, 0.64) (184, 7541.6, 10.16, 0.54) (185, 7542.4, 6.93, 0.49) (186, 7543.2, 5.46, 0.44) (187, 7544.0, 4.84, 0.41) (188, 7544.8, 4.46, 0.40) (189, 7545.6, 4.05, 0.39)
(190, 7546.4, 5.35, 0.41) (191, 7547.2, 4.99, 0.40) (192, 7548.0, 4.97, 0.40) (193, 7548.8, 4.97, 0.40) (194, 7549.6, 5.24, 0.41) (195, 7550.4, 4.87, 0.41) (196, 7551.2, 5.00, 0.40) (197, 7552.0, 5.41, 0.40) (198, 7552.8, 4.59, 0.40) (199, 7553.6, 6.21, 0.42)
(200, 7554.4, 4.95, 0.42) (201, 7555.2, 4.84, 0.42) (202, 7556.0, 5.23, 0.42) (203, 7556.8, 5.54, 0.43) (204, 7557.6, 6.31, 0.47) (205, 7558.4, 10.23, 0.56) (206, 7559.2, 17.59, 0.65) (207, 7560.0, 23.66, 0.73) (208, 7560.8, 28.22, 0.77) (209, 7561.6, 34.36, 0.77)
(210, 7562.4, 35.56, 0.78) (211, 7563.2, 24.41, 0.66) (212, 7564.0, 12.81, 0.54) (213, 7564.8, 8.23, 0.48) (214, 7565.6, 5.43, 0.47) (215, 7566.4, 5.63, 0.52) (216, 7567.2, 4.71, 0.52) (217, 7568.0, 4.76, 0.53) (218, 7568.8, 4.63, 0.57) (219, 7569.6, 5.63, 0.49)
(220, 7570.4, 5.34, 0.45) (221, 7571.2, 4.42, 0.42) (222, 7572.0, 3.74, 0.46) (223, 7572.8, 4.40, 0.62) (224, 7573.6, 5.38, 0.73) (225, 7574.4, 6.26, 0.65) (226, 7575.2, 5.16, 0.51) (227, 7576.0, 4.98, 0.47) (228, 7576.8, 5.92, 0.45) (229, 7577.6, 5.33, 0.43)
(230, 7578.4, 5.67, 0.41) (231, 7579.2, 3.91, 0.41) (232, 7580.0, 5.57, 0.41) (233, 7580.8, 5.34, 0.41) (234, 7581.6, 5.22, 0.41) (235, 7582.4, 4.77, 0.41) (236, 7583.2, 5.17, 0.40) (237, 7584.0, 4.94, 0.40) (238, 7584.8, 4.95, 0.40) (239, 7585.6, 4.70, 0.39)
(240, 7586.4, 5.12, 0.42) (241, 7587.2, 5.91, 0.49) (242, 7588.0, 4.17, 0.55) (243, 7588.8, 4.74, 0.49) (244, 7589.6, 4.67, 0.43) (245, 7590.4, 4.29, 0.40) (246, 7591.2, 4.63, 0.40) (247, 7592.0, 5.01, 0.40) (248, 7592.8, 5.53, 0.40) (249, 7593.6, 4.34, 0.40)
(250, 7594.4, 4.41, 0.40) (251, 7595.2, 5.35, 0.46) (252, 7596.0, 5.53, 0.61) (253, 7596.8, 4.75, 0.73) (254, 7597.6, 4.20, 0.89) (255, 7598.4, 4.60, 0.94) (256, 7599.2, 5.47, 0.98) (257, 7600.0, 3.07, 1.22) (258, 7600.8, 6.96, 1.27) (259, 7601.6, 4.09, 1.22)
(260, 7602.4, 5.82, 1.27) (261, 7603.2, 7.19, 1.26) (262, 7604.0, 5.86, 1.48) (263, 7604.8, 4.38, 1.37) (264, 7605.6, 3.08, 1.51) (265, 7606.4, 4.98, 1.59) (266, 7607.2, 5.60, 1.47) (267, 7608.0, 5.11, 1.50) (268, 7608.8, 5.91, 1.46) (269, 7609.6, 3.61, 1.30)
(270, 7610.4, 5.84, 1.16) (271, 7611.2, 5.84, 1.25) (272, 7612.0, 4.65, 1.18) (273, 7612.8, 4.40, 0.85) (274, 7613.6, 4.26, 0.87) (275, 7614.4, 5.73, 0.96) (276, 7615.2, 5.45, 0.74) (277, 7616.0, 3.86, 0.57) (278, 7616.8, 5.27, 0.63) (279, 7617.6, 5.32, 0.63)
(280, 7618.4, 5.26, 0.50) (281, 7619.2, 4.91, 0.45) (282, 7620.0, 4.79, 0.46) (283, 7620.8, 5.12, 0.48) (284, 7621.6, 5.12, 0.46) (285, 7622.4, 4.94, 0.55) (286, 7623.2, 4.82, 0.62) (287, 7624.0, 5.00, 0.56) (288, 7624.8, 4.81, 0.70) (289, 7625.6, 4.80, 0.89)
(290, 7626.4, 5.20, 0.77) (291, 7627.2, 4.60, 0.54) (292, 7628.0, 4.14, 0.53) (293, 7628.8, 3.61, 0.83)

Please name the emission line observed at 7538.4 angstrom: H-alpha 6563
